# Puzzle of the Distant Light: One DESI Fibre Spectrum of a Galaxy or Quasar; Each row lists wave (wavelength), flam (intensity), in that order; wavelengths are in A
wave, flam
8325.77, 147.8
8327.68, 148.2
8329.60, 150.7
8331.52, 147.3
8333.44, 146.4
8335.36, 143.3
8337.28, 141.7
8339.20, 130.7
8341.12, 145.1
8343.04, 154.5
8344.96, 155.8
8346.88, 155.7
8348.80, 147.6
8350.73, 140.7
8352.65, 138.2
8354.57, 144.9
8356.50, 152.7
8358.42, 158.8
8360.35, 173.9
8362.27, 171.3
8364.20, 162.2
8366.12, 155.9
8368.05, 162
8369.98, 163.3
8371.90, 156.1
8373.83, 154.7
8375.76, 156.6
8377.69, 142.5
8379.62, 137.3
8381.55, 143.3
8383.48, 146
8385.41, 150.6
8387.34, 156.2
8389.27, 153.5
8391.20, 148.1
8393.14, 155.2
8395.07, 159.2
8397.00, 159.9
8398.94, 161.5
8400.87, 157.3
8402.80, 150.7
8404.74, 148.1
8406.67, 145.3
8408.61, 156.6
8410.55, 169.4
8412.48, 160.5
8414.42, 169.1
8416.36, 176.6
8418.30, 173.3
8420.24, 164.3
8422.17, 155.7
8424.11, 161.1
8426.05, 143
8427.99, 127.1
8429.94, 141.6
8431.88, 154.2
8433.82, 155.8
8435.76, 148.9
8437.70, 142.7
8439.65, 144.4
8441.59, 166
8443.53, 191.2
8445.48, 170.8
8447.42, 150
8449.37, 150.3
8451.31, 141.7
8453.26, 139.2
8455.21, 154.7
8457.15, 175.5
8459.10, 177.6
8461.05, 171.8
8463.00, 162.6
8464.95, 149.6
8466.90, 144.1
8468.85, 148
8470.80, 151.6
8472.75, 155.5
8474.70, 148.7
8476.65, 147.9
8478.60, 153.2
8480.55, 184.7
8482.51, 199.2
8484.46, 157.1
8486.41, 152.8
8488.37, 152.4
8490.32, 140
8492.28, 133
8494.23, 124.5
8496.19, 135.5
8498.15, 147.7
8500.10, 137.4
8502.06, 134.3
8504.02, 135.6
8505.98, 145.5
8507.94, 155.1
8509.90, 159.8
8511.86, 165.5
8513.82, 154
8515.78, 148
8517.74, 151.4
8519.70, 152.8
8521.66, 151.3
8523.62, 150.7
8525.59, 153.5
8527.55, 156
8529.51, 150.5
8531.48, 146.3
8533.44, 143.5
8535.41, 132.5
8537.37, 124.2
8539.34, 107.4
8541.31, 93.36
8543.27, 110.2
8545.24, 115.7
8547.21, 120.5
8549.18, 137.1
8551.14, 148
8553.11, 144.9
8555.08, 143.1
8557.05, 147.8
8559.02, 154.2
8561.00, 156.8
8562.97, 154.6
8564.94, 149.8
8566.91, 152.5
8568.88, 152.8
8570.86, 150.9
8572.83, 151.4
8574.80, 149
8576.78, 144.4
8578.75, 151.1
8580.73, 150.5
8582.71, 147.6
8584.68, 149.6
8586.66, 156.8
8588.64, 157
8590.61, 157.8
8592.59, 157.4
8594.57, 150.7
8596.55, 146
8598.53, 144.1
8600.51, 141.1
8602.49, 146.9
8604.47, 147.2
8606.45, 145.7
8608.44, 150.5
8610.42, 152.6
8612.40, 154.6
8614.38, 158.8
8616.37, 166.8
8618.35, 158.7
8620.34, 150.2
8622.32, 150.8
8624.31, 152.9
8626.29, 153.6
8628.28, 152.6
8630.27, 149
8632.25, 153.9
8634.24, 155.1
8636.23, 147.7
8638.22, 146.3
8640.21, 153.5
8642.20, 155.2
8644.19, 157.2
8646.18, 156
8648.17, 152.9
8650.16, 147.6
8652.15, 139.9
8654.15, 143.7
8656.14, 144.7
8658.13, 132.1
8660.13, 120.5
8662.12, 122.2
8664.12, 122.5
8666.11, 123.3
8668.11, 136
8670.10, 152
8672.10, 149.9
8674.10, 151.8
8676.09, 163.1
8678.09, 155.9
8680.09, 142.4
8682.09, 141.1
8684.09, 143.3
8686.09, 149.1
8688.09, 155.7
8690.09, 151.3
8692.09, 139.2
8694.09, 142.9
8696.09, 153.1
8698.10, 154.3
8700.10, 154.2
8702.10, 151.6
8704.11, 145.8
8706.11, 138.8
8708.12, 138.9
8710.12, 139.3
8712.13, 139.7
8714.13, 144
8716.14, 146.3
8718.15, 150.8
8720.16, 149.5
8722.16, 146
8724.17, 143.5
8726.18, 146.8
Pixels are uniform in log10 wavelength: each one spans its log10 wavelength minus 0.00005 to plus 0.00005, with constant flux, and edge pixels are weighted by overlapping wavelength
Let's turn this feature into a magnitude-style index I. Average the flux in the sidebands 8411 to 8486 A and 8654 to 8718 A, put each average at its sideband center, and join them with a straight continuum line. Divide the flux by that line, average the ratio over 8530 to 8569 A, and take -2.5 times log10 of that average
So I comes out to 0.12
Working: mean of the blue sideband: 158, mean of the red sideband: 144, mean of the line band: 137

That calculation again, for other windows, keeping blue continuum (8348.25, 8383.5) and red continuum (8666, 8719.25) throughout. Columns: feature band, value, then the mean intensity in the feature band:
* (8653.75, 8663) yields 0.12 mag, 132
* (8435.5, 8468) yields -0.04 mag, 158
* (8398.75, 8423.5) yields -0.06 mag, 161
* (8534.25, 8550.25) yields 0.26 mag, 118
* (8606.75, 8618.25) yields -0.06 mag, 156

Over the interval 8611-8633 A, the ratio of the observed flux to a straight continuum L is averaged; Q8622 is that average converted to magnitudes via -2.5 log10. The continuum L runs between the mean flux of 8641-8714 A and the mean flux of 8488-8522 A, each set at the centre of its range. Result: -0.07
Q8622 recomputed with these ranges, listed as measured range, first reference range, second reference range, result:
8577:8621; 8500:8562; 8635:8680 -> -0.06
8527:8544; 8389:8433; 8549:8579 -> 0.17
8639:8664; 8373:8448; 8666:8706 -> 0.04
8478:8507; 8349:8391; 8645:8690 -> 0.00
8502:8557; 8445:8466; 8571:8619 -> 0.10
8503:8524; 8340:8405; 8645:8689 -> -0.02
